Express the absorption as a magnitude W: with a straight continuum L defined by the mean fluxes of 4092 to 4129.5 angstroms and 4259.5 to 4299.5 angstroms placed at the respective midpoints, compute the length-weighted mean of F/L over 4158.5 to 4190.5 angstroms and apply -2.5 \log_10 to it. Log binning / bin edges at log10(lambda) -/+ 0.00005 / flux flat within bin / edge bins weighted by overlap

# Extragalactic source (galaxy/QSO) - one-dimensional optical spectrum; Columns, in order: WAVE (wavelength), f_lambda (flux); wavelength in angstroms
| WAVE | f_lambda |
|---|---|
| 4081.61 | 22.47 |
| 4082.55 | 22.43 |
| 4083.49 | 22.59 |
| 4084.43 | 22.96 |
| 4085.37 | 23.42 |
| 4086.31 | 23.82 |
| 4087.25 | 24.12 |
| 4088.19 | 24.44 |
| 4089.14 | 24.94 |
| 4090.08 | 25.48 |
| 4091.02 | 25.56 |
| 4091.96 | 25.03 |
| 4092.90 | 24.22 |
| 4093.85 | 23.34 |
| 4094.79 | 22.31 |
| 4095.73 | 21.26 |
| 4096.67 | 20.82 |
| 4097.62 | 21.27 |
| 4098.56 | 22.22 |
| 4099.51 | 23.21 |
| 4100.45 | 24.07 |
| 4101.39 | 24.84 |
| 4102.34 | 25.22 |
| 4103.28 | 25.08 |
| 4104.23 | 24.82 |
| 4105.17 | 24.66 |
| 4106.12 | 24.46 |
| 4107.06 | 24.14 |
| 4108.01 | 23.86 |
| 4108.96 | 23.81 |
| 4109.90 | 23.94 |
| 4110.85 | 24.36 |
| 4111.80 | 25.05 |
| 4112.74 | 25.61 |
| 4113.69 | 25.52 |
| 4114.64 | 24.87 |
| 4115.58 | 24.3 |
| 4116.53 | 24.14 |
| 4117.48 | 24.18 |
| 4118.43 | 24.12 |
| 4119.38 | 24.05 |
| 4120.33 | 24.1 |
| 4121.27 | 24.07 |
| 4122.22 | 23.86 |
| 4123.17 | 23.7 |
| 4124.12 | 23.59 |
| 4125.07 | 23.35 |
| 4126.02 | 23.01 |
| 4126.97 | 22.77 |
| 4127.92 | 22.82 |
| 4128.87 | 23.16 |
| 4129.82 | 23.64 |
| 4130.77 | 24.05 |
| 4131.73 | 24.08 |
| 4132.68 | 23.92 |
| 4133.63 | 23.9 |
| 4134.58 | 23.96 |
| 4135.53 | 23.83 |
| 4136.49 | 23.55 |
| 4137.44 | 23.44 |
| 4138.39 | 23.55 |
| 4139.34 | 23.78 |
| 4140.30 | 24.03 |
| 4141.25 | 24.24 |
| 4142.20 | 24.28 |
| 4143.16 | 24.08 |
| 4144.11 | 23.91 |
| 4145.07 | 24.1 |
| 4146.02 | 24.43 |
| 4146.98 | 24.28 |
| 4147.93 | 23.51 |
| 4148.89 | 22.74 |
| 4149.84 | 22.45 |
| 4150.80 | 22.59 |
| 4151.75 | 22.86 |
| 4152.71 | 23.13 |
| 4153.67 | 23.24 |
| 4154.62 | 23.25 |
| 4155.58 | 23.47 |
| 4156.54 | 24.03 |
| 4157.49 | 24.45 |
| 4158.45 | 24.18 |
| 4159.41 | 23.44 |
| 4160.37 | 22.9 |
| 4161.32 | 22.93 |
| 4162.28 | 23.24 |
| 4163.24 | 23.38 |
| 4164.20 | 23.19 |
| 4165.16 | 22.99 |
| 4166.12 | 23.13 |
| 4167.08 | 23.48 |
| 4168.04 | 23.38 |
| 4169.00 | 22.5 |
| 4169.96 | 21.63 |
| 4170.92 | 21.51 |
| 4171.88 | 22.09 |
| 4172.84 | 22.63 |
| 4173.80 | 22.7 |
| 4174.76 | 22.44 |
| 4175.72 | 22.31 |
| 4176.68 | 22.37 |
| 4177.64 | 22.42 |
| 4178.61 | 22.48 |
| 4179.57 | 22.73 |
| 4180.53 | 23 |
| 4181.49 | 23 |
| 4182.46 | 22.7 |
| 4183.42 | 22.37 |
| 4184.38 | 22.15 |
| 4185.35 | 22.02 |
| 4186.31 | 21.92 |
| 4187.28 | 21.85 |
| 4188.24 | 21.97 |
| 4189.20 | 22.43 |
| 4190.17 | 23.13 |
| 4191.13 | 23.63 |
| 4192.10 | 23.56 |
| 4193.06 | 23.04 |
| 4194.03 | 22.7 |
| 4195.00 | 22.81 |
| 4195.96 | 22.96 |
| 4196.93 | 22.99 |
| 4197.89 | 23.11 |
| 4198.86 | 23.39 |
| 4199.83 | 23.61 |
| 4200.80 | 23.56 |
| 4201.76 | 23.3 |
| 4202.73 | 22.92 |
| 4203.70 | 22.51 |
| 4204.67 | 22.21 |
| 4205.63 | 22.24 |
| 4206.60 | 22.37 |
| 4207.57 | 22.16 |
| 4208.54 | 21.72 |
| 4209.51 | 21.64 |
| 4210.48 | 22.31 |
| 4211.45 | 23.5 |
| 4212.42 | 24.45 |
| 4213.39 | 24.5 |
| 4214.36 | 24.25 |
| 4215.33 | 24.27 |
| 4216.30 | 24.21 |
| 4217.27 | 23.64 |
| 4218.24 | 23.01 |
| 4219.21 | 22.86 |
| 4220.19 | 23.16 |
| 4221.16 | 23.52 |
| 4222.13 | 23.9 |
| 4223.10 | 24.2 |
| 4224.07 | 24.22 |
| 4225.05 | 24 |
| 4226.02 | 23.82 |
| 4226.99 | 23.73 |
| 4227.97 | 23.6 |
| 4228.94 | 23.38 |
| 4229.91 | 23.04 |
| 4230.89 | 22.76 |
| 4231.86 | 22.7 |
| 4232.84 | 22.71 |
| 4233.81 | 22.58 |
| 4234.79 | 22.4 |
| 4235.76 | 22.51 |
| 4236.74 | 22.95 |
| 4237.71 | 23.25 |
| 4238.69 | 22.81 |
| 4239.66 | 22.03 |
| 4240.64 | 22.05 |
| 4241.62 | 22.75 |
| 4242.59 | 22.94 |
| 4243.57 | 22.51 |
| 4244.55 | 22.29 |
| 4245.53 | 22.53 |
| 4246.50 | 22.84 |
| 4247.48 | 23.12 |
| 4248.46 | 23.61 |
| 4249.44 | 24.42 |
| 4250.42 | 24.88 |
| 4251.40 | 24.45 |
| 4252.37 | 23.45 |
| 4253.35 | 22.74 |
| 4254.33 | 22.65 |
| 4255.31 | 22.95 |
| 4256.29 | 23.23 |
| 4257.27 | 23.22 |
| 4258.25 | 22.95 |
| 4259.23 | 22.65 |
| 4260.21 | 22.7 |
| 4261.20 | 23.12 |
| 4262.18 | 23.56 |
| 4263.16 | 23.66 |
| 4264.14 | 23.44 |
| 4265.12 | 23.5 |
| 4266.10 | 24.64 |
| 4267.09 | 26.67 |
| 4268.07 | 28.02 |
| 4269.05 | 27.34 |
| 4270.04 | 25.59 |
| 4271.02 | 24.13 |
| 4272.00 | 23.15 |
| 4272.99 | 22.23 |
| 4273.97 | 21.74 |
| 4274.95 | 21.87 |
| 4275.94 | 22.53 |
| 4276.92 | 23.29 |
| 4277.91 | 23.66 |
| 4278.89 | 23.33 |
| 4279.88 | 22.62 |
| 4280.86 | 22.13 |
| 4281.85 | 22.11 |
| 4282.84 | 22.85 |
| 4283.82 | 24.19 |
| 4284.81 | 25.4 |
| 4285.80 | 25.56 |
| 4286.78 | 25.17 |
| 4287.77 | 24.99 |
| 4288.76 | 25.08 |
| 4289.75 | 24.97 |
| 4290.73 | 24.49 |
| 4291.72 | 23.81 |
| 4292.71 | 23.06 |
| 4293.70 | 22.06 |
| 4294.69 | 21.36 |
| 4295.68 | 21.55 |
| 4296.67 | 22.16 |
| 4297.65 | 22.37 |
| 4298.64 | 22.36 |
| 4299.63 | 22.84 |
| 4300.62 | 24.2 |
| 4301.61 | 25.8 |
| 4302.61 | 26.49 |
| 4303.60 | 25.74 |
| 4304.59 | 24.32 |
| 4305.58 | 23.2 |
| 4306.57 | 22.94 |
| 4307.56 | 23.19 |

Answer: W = 0.05 mag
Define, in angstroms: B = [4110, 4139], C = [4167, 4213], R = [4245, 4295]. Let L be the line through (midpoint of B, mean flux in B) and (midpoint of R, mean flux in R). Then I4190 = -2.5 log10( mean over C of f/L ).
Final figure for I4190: 0.05 mag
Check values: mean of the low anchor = 24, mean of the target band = 22.7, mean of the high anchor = 23.7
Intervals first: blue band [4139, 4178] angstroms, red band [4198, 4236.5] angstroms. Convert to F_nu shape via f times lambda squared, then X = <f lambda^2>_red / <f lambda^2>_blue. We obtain 1.0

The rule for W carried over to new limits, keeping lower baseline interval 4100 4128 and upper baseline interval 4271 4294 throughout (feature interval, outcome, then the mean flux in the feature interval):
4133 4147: 0.01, 23.9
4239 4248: 0.05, 22.6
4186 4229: 0.03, 23.2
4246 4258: 0.01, 23.5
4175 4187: 0.07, 22.4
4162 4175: 0.06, 22.7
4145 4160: 0.03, 23.5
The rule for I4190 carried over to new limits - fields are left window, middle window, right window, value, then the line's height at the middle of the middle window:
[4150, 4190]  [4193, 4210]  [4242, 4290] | 0.017 mag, 23.1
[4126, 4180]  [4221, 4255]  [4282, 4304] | 0.022 mag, 23.6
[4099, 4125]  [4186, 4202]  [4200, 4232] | 0.026 mag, 23.5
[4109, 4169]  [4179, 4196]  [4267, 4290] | 0.055 mag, 23.8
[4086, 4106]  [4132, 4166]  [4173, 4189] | -0.029 mag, 23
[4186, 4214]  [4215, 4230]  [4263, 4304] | -0.026 mag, 23.1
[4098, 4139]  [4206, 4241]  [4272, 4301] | 0.017 mag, 23.5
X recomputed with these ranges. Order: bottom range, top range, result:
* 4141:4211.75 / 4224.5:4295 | 1.06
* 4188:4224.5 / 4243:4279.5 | 1.04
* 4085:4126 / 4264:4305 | 1.08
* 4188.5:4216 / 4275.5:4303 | 1.07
